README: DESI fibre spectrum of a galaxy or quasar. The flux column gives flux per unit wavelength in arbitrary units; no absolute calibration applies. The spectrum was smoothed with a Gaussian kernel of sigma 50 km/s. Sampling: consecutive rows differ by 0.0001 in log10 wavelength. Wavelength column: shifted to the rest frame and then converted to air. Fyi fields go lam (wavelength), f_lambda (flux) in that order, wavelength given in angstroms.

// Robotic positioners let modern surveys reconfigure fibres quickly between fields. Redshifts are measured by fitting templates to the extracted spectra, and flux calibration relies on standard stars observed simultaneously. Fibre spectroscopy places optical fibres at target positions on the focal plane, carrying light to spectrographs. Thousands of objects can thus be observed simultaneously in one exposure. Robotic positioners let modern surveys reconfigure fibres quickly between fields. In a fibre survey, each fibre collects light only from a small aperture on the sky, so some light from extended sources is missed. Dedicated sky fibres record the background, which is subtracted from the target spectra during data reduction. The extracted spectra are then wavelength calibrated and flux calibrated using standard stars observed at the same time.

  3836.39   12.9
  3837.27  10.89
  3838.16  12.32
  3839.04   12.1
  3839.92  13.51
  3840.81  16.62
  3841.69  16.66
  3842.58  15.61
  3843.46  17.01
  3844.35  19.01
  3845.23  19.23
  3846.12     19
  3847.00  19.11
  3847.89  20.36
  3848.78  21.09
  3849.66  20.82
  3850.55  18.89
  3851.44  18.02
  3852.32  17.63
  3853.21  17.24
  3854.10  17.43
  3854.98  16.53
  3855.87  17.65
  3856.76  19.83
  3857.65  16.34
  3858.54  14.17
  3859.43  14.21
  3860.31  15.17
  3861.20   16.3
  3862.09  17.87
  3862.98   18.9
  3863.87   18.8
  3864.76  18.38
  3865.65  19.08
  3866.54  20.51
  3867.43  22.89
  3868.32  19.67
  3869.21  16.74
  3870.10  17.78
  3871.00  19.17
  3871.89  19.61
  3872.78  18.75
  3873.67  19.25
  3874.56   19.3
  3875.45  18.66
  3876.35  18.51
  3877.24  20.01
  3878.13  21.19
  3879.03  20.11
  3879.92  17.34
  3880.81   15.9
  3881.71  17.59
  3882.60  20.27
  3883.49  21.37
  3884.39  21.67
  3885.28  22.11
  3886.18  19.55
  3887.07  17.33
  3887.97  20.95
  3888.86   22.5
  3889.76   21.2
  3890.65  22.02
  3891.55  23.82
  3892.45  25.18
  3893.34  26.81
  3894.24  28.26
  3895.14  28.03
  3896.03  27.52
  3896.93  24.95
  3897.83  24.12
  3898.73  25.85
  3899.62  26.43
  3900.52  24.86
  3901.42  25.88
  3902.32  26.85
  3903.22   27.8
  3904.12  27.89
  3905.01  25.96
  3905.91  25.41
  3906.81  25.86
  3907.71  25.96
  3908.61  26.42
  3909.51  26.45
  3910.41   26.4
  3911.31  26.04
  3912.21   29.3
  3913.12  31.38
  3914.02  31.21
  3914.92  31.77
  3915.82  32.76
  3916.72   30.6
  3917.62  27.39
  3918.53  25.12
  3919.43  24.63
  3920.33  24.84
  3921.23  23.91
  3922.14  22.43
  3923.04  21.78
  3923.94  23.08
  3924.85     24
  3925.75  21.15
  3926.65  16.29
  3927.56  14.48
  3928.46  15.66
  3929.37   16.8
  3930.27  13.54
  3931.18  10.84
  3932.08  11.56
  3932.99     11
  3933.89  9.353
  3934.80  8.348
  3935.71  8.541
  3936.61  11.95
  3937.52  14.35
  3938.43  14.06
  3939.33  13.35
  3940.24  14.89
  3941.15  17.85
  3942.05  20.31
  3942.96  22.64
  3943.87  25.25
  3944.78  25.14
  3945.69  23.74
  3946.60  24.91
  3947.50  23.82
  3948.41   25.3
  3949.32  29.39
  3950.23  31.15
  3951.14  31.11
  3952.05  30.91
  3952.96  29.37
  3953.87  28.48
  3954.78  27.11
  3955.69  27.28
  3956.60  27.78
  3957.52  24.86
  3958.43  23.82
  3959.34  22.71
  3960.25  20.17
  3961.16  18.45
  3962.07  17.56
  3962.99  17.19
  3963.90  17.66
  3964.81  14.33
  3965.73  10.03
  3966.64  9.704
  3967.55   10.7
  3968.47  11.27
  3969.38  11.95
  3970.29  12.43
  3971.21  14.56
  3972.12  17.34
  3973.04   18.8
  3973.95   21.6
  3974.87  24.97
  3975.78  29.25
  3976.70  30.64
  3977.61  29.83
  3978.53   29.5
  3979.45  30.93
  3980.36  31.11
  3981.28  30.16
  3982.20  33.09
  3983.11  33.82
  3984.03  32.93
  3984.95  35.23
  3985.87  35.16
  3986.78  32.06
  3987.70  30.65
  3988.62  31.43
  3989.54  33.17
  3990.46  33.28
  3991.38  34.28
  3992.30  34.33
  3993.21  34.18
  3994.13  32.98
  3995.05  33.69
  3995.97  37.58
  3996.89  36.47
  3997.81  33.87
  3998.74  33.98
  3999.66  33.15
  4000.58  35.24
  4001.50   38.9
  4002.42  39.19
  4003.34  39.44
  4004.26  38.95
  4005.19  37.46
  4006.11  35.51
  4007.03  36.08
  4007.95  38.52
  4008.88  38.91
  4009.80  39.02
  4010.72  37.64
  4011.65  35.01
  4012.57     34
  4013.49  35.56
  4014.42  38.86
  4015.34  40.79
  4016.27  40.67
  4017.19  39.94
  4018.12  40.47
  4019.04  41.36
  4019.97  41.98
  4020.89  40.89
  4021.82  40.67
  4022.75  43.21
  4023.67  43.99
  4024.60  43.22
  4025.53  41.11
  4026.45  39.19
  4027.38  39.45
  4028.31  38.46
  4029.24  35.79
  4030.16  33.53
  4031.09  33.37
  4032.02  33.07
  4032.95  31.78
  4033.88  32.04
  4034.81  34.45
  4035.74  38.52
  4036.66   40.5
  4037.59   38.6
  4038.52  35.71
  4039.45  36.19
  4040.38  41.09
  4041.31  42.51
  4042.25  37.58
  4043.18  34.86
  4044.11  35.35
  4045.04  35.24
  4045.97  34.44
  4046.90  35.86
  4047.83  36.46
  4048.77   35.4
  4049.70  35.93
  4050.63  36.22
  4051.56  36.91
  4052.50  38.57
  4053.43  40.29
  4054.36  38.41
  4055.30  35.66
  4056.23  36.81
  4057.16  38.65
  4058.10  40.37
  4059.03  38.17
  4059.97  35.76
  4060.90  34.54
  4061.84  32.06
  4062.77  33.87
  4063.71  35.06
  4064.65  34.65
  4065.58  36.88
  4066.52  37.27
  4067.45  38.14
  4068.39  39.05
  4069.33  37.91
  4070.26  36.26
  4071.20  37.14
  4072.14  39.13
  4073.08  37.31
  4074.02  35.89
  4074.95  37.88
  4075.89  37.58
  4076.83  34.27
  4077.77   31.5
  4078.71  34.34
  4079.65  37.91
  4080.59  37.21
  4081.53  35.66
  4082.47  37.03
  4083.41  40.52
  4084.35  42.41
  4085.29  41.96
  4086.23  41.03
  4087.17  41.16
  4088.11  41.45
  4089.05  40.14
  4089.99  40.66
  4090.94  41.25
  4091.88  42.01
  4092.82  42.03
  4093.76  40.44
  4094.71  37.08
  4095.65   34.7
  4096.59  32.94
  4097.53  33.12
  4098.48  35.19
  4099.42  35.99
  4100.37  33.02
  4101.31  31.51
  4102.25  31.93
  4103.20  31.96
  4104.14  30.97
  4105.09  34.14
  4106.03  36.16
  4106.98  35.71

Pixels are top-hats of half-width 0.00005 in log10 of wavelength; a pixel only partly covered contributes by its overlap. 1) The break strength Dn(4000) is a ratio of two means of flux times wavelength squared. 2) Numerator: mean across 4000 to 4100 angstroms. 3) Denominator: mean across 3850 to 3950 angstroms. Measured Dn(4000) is 1.93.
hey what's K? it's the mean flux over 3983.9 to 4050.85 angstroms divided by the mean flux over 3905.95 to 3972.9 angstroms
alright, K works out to 1.75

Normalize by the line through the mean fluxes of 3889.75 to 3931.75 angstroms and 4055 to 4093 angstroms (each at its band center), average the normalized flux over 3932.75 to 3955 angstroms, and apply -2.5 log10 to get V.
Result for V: 0.295 mag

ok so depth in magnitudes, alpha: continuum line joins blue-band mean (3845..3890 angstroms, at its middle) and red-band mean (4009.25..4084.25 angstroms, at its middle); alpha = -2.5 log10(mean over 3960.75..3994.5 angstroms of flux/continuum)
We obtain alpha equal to 0.21 mag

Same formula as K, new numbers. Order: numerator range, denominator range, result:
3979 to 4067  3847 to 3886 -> 1.96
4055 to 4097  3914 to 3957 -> 1.74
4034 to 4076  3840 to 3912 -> 1.77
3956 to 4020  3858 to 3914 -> 1.35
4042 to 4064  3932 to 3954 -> 1.79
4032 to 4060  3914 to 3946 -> 1.90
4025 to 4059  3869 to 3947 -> 1.71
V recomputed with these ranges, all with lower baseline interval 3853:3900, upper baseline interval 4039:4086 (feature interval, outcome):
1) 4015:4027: -0.235 mag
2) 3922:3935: 0.475 mag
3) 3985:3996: -0.101 mag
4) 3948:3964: 0.089 mag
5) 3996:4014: -0.155 mag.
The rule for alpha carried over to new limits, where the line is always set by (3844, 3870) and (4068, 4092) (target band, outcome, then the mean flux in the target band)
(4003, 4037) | -0.161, 38.2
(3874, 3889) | 0.049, 19.6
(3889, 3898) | -0.164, 25.1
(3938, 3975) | 0.288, 20.8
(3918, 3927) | 0.062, 22.8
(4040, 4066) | -0.023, 36.7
